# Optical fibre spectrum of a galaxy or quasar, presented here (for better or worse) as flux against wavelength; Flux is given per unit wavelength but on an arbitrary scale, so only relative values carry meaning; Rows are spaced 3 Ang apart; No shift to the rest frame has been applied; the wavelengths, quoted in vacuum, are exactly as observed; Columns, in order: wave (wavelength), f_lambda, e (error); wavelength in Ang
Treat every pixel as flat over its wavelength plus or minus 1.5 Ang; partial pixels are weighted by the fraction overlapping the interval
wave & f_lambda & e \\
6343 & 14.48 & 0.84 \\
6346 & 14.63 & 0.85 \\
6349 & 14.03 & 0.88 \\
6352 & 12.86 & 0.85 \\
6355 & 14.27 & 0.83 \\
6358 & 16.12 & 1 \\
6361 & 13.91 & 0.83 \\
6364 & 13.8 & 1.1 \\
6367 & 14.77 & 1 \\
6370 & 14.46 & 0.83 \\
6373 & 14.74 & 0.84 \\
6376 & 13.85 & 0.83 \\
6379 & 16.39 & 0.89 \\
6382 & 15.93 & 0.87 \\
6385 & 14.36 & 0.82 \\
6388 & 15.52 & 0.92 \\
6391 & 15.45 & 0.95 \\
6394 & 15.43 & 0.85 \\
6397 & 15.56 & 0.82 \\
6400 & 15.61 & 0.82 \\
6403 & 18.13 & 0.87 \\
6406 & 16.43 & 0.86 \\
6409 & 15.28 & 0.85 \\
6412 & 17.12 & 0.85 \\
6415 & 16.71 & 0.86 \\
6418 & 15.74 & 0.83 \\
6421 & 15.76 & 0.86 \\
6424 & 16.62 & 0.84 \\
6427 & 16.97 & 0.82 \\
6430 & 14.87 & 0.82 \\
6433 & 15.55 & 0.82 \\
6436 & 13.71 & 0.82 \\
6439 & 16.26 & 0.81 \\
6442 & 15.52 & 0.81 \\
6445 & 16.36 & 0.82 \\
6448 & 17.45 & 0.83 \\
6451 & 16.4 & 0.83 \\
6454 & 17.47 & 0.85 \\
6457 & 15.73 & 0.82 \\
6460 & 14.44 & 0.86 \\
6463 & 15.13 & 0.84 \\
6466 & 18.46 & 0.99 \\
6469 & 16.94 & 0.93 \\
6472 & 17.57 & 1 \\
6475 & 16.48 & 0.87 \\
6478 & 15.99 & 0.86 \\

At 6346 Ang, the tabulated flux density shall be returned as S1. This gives 14.63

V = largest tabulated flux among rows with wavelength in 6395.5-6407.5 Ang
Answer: 18.13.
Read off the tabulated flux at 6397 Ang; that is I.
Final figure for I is 15.56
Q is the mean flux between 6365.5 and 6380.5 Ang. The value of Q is 14.8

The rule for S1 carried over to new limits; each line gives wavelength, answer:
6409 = 15.28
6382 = 15.93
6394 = 15.43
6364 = 13.8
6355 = 14.27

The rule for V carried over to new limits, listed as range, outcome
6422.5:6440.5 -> 16.97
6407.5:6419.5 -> 17.12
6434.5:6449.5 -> 17.45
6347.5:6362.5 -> 16.12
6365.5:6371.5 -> 14.77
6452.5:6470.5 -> 18.46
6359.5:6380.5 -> 16.39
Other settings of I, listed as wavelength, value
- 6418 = 15.74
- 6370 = 14.46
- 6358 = 16.12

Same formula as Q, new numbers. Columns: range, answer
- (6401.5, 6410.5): 16.6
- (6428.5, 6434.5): 15.2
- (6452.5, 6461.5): 15.9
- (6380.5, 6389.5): 15.3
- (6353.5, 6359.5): 15.2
